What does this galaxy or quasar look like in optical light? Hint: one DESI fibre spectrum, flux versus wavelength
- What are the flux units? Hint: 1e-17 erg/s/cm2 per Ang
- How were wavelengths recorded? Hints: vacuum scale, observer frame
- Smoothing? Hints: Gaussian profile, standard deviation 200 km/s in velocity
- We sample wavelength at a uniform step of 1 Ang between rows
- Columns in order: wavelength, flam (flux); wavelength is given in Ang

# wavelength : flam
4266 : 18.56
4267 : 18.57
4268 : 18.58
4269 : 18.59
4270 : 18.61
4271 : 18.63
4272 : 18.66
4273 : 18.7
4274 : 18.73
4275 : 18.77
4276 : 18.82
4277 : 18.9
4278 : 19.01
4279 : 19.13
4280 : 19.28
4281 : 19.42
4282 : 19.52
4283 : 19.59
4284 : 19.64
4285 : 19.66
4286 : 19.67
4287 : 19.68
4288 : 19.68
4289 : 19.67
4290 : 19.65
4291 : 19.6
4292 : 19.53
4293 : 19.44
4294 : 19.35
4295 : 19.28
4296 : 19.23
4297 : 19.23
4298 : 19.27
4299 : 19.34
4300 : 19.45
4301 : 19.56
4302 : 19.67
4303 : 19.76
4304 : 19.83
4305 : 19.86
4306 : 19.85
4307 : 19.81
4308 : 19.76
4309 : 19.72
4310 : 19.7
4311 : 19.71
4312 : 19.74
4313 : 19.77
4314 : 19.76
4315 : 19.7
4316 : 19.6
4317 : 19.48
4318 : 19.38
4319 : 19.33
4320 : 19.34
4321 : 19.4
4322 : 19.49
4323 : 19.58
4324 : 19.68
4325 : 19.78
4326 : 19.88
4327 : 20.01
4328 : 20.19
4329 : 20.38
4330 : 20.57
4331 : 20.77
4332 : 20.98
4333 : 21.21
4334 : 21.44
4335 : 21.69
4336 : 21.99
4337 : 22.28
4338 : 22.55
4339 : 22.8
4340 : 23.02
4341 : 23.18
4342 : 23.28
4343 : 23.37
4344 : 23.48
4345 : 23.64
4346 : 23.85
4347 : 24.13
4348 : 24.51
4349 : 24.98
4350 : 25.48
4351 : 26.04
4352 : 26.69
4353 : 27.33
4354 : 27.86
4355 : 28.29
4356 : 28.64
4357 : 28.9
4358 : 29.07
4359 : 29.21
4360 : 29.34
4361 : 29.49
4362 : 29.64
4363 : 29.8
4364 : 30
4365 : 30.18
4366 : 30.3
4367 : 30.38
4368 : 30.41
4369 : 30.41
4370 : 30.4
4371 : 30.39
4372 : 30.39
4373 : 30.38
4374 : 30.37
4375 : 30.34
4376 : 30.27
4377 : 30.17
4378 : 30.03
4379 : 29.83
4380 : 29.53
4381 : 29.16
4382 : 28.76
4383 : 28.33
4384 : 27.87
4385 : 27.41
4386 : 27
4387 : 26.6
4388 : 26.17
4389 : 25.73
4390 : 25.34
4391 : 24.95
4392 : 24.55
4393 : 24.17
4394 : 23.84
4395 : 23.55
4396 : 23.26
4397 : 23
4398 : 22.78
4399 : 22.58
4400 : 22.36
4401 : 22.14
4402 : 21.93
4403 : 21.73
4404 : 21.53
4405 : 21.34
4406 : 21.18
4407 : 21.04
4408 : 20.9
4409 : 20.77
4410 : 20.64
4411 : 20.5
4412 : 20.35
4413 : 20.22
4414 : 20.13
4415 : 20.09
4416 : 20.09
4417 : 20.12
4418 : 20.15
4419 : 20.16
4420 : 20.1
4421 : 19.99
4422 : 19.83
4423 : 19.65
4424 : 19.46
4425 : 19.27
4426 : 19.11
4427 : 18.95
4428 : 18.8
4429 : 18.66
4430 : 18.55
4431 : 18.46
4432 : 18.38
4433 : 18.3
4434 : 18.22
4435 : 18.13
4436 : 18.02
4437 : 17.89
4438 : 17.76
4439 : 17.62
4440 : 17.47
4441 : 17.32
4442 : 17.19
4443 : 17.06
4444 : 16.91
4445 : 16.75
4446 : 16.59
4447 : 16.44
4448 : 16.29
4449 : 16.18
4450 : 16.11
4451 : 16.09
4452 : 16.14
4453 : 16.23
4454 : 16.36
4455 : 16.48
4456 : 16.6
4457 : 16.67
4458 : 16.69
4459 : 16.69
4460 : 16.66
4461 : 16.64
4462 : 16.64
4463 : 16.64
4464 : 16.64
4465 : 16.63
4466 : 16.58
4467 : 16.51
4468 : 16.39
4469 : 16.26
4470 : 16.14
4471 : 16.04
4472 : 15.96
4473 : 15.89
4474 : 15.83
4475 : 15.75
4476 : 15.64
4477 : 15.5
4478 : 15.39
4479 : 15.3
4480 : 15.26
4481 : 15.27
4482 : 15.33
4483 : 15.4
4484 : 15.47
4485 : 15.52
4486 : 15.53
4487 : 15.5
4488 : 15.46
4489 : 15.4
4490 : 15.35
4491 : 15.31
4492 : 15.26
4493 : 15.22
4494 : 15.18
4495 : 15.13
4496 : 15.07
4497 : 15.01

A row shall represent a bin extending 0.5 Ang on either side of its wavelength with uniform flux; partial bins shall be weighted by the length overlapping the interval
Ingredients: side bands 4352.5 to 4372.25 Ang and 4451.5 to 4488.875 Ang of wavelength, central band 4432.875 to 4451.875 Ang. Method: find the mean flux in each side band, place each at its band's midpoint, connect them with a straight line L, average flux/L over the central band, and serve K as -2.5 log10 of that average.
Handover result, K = 0.14 mag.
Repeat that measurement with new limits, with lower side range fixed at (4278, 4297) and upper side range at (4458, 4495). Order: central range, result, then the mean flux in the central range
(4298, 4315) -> -0.03 mag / 19.7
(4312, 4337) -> -0.08 mag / 20.2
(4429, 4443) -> -0.08 mag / 17.9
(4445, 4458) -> 0.00 mag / 16.4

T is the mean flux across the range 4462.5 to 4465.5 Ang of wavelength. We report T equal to 16.6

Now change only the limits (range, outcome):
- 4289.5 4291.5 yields 19.6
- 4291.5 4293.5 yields 19.5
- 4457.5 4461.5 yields 16.7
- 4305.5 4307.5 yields 19.8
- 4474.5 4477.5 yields 15.6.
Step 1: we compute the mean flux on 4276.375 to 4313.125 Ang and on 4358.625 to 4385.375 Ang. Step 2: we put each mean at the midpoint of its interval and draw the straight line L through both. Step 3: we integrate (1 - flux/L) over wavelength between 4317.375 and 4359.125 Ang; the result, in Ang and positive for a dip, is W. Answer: 4.0 Ang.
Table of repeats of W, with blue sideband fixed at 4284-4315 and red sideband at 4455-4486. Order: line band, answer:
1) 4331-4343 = -2.2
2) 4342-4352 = -3.1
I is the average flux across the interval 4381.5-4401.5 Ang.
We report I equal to 25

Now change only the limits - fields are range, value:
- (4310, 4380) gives 24.8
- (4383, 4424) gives 22.4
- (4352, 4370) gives 29.3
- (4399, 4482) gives 18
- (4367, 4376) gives 30.4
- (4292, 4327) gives 19.6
